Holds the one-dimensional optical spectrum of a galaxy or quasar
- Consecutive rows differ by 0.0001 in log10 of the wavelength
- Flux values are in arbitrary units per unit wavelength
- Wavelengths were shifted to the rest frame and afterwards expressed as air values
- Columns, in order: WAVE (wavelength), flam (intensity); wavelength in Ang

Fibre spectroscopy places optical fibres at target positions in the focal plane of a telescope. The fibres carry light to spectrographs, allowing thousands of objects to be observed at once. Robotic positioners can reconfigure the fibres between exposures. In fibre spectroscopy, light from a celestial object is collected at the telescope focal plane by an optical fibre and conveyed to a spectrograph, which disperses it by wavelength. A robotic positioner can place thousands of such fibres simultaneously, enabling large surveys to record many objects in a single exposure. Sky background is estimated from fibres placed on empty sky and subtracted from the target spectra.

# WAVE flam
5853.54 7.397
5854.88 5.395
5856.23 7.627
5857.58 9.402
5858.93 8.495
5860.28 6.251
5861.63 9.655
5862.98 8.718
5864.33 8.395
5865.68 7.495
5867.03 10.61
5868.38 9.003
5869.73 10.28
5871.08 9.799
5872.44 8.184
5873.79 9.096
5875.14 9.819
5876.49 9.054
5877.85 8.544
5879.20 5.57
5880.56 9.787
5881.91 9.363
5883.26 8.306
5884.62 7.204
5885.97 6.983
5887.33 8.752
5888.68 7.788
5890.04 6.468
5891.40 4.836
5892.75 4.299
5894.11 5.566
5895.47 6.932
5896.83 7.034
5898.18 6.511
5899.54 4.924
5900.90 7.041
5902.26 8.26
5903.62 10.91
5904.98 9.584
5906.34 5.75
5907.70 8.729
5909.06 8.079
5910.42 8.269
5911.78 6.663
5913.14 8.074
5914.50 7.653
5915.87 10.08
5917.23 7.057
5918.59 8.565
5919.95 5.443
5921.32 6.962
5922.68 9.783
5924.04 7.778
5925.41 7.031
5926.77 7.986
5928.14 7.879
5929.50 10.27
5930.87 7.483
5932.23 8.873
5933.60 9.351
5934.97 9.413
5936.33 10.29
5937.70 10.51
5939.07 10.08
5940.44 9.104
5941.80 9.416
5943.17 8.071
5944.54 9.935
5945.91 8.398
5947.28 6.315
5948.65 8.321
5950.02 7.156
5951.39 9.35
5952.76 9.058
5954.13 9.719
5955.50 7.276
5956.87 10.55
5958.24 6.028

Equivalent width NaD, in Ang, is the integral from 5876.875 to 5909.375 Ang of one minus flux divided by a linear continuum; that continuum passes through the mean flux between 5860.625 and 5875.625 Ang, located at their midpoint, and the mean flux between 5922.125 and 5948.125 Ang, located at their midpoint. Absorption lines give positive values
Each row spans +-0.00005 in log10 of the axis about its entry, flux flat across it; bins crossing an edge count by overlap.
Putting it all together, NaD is 5.8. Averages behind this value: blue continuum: 9.12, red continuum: 8.83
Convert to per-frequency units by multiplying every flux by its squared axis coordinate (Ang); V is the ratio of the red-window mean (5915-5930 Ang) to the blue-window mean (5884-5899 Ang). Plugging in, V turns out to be 1.24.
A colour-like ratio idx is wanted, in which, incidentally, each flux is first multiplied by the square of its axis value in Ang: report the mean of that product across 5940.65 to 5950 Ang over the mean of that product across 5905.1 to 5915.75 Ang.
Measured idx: 1.08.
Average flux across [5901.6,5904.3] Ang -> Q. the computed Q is 9.59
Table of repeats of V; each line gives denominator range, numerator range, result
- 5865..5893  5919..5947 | 1.08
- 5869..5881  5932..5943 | 1.10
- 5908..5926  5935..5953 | 1.15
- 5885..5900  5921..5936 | 1.35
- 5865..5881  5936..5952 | 1.02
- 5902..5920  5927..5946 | 1.14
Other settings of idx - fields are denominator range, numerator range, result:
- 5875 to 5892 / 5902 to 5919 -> 1.07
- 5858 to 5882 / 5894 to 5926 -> 0.88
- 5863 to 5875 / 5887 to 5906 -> 0.78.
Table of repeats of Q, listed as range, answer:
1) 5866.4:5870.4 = 9.96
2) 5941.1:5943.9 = 8.78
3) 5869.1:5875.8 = 9.43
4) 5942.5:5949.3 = 8.2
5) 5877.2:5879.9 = 7.05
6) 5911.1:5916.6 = 8.11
